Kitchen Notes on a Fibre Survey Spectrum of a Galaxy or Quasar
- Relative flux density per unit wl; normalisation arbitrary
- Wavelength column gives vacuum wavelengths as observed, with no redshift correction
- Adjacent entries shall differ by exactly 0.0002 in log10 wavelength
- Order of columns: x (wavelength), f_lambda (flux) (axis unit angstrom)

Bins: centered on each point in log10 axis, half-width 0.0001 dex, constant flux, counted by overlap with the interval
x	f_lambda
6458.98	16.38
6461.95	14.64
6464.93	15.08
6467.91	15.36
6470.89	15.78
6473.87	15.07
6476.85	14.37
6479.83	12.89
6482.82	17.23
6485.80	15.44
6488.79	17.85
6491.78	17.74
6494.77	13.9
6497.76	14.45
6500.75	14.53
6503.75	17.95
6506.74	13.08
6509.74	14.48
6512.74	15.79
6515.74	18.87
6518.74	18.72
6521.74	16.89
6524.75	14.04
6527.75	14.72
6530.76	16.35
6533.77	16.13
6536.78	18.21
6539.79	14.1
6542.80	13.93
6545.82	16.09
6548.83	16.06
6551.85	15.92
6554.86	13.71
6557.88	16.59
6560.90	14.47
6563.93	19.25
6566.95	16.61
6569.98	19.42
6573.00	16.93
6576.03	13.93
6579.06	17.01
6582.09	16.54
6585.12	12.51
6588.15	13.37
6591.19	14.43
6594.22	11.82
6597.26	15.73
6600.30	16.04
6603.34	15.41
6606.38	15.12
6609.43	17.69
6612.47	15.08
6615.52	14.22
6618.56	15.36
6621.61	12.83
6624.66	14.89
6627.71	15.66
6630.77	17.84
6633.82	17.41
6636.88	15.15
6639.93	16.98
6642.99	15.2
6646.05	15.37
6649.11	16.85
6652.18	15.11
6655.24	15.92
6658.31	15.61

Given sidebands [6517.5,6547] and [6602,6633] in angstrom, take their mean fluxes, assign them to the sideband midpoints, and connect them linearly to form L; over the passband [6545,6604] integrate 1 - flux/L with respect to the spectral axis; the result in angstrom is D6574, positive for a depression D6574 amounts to 0.33 angstrom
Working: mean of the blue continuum 15.9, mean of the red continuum 15.5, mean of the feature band 15.6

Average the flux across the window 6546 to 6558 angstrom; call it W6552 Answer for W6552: 15.5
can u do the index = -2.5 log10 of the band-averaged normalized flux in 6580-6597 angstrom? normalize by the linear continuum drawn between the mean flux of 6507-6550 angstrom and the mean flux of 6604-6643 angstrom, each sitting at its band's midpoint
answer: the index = 0.13 mag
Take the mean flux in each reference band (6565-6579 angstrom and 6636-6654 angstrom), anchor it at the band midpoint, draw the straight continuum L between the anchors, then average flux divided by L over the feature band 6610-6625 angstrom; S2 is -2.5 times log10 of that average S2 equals 0.11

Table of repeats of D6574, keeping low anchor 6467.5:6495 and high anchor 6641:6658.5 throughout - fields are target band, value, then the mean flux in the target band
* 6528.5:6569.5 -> -0.91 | 16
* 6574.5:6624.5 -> 2.77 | 14.8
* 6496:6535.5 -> -0.47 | 15.8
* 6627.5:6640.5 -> -0.81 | 16.7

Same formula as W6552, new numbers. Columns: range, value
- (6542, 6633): 15.5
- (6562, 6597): 15.6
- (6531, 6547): 15.7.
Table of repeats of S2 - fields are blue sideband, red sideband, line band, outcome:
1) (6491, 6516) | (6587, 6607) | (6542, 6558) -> -0.03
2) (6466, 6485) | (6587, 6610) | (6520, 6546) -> -0.04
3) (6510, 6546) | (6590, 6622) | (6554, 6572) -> -0.08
